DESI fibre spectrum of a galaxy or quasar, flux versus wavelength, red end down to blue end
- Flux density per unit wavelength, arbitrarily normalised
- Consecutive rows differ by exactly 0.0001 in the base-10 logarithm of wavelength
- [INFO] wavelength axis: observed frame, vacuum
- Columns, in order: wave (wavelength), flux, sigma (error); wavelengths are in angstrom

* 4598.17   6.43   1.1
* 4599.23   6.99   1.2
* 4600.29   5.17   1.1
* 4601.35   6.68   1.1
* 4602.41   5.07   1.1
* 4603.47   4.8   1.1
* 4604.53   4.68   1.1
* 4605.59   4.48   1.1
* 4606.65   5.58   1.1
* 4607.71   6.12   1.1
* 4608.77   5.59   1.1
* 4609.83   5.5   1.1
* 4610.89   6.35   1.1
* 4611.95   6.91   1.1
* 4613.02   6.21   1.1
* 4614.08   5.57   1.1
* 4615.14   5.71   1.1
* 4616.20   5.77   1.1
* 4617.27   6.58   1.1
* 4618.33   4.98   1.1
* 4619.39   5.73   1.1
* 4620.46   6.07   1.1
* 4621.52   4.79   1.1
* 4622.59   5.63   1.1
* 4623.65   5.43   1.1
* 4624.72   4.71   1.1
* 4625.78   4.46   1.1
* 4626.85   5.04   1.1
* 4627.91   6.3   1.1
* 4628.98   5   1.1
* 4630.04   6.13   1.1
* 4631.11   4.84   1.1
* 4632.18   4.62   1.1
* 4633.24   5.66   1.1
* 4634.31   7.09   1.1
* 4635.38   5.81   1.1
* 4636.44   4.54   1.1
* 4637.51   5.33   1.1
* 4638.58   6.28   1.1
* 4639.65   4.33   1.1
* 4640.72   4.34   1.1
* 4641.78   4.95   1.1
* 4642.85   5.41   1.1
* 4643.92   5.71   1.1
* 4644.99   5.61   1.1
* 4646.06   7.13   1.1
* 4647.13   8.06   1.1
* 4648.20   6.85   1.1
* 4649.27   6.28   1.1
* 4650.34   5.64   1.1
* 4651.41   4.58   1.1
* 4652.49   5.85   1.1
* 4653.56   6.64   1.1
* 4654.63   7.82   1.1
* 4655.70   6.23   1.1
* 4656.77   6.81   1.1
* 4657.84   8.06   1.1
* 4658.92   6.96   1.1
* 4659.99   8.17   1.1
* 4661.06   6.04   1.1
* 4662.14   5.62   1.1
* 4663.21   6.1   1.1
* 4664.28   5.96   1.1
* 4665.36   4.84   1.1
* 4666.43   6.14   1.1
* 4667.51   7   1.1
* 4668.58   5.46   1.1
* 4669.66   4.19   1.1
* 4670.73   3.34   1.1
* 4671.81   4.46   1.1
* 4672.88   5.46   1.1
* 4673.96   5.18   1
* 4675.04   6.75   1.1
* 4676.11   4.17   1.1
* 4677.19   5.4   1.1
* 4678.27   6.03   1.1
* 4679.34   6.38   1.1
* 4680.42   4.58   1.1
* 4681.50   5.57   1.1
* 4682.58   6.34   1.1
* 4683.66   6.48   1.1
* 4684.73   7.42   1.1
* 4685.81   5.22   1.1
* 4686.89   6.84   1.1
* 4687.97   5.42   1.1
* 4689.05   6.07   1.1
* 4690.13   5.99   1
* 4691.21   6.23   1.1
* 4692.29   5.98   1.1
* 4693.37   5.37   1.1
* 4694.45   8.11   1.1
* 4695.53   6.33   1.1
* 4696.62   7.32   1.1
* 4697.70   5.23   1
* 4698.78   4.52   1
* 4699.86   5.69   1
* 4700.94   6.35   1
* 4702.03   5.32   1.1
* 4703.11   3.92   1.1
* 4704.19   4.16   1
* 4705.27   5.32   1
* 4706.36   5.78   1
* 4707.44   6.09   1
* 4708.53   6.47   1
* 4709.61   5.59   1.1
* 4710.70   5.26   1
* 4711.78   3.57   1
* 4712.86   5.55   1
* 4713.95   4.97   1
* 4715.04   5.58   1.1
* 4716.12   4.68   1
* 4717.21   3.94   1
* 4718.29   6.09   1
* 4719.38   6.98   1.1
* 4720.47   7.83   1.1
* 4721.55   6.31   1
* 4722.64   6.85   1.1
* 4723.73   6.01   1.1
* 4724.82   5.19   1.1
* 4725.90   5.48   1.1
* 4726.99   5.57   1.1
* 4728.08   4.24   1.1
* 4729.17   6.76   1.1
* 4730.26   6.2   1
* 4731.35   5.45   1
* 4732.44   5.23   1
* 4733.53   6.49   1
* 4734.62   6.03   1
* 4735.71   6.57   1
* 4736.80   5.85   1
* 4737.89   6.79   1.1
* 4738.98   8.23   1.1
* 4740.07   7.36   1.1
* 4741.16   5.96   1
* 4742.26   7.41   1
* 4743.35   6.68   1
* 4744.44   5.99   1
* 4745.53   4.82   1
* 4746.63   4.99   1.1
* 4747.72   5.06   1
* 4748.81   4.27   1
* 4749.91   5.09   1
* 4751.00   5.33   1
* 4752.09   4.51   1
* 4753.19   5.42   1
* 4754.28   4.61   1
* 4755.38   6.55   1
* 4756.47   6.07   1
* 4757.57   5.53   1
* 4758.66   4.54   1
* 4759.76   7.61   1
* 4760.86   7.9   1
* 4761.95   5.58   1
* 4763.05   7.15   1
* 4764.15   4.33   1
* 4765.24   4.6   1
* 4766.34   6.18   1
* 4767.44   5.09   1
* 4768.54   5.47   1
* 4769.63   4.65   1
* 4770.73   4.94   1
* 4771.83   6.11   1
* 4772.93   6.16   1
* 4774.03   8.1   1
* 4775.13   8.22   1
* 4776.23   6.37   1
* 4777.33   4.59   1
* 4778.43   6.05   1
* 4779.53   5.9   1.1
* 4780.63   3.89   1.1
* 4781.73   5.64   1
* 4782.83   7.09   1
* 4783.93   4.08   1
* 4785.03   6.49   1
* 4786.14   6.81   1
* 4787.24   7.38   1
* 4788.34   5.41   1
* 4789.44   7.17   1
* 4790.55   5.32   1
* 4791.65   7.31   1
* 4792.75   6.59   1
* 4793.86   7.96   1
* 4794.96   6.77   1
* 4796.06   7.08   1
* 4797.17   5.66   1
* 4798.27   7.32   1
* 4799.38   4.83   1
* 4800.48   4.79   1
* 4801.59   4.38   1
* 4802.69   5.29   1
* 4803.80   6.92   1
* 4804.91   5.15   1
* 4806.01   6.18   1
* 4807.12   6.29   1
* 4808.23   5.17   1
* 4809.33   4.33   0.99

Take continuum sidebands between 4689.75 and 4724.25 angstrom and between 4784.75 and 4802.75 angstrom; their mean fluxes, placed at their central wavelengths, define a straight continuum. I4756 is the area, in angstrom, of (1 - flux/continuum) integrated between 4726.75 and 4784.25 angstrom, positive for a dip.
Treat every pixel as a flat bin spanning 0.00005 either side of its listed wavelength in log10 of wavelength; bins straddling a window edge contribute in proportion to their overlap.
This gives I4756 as 1.9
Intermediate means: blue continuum 5.73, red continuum 6.29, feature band 5.84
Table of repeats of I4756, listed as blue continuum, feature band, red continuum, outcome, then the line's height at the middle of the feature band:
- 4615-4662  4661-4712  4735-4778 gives 1.97 angstrom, 5.88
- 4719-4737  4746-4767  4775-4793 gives 1.84 angstrom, 6.07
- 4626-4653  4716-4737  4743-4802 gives -0.46 angstrom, 5.79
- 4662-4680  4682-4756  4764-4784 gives -3.29 angstrom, 5.57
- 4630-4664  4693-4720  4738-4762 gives 1.96 angstrom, 5.97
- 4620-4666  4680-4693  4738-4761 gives -0.33 angstrom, 5.87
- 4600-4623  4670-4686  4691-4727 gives 0.47 angstrom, 5.68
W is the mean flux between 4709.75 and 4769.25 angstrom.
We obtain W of 5.77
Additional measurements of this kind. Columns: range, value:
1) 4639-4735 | 5.82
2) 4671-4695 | 5.86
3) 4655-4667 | 6.47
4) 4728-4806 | 5.96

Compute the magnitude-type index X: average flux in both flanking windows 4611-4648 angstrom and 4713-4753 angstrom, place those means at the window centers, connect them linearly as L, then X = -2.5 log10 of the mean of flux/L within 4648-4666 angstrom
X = -0.12 mag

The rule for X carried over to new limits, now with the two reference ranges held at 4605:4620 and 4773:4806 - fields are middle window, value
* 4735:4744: -0.13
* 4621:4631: 0.11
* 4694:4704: 0.03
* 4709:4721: 0.10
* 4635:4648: 0.04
